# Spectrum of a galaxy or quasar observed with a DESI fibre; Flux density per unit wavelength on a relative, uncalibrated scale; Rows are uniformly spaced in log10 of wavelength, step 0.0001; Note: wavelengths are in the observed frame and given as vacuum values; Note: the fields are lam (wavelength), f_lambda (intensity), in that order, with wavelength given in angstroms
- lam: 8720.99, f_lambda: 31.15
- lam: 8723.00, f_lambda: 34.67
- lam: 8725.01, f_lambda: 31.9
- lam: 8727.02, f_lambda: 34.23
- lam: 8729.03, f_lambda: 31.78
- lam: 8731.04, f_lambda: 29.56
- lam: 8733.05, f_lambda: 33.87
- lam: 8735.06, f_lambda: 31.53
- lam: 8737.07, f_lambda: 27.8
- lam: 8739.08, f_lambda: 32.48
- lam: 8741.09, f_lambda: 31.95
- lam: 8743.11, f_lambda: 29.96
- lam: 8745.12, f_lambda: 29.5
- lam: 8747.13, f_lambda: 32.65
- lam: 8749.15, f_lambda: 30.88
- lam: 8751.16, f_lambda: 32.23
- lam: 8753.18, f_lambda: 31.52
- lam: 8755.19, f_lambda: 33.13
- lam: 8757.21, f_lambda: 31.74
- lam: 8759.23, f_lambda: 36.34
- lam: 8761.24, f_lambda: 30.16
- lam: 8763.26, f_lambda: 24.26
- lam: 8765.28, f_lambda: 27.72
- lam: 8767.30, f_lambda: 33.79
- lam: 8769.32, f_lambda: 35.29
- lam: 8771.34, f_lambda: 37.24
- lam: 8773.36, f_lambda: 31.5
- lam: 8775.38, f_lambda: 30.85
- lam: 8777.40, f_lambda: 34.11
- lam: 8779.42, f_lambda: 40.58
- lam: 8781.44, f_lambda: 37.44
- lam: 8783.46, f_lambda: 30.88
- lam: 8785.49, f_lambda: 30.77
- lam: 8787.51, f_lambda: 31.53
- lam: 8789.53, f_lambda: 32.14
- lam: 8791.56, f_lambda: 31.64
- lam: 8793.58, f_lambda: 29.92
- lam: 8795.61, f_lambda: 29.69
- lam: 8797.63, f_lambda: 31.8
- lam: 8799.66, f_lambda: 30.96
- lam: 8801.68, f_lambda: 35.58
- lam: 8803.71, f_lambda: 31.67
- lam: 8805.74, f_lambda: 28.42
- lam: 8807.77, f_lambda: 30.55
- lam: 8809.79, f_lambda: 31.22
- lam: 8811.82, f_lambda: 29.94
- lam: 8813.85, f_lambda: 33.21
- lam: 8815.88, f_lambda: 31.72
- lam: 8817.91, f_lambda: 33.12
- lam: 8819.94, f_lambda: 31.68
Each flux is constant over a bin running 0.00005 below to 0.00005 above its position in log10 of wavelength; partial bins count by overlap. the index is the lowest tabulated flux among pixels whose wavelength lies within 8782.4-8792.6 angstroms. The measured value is 30.77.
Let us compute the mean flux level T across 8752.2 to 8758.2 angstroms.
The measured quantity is 32.1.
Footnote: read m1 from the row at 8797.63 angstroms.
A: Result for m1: 31.8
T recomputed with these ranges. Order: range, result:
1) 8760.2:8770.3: 30.3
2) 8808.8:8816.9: 31.5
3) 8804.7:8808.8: 29.5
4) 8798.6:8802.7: 33.2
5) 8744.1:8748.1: 31.1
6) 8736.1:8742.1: 30.8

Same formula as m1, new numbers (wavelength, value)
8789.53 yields 32.14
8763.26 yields 24.26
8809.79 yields 31.22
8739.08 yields 32.48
